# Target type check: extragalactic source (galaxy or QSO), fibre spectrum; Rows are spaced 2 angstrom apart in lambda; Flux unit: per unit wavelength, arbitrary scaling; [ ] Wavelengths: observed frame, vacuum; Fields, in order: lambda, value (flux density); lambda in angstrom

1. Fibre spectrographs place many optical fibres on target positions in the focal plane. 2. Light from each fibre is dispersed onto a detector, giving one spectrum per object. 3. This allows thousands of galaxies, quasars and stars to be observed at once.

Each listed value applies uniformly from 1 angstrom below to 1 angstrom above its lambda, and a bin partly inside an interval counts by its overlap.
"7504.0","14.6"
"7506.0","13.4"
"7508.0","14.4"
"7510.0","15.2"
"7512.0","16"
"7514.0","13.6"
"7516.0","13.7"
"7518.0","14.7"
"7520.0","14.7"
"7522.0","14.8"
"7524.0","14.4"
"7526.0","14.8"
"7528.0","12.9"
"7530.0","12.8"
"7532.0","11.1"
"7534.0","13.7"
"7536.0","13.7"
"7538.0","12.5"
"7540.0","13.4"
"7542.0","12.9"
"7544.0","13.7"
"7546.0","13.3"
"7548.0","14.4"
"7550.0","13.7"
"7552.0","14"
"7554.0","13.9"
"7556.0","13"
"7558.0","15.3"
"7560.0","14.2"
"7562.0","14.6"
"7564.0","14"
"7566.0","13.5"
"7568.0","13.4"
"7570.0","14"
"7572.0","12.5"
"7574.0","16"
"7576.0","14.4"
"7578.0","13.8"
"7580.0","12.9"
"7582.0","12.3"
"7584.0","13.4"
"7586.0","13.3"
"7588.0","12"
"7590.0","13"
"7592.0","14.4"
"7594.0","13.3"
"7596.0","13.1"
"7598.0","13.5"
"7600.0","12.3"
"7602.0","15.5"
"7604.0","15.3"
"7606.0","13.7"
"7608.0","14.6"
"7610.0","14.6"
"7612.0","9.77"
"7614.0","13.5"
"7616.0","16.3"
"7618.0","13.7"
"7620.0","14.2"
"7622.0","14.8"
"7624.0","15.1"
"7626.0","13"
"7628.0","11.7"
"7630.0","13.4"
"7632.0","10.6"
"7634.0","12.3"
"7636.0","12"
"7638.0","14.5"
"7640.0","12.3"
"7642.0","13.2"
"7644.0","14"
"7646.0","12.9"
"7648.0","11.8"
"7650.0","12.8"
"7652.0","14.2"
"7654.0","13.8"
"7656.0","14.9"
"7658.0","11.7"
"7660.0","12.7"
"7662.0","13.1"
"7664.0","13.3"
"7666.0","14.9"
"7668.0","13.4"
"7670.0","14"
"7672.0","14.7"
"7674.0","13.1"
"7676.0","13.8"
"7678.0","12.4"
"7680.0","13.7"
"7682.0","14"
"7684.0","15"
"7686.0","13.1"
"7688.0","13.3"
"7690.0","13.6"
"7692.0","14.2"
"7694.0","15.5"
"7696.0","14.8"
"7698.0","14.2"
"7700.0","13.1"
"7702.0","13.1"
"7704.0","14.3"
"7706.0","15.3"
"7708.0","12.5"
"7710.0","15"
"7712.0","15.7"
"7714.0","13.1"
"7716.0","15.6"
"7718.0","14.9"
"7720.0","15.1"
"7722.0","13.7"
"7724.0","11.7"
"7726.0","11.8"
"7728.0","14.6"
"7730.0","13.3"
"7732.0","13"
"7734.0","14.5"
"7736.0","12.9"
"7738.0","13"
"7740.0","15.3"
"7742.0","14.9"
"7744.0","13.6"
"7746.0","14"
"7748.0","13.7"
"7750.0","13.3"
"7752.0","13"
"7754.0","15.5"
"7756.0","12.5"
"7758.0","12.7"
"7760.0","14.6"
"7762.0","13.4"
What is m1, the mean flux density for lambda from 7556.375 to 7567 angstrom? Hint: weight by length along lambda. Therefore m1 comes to 14.2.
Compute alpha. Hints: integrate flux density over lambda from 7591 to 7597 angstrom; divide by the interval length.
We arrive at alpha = 13.6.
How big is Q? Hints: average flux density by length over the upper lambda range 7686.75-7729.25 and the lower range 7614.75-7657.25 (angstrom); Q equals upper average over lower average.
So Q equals 1.05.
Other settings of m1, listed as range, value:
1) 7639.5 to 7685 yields 13.5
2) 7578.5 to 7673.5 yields 13.4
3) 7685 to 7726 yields 14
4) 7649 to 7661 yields 13.3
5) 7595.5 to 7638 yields 13.5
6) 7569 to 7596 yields 13.5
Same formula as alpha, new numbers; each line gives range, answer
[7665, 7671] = 14.1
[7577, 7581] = 13.4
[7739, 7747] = 14.5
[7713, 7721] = 14.7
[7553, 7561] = 14.1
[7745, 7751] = 13.7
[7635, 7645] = 13.2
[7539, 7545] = 13.3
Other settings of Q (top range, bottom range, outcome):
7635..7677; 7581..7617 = 0.99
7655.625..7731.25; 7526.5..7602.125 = 1.02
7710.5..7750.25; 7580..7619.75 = 1.03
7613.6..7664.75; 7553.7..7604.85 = 0.97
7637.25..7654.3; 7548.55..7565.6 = 0.94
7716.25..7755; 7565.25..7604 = 1.02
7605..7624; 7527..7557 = 1.05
